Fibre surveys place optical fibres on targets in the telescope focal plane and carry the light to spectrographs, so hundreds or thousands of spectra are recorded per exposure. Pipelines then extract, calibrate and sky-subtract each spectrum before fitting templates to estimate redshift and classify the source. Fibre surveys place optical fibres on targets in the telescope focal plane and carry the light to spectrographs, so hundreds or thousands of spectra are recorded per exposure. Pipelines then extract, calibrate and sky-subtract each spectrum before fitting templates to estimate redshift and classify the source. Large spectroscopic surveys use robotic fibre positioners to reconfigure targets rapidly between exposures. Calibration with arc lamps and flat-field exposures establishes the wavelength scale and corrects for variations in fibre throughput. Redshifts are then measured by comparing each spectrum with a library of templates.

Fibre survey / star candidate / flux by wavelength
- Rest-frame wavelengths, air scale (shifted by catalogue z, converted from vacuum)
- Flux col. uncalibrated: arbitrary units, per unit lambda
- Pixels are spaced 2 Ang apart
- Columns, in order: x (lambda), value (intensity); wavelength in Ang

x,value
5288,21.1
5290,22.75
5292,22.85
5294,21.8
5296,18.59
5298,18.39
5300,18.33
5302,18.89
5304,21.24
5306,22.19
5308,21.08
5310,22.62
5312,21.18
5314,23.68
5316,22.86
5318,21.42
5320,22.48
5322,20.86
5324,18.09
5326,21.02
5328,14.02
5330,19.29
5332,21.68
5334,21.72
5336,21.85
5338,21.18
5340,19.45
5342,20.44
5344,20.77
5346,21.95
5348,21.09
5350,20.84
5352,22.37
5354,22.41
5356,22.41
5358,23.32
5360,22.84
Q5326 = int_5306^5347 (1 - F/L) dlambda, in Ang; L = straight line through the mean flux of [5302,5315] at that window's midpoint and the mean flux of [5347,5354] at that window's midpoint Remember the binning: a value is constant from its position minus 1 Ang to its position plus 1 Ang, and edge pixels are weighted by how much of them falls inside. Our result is 1.4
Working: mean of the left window 21.8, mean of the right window 21.6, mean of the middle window 20.9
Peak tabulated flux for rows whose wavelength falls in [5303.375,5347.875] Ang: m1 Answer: 23.68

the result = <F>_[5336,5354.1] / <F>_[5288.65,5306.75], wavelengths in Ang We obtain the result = 1.03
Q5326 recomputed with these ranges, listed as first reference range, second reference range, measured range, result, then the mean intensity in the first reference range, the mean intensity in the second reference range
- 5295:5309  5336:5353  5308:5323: -1.39 Ang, 19.8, 21.1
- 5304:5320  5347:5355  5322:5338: 1.51 Ang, 22.1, 21.7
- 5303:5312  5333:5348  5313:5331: 0.86 Ang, 21.7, 21.1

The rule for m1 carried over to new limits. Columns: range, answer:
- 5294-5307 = 22.19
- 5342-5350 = 21.95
